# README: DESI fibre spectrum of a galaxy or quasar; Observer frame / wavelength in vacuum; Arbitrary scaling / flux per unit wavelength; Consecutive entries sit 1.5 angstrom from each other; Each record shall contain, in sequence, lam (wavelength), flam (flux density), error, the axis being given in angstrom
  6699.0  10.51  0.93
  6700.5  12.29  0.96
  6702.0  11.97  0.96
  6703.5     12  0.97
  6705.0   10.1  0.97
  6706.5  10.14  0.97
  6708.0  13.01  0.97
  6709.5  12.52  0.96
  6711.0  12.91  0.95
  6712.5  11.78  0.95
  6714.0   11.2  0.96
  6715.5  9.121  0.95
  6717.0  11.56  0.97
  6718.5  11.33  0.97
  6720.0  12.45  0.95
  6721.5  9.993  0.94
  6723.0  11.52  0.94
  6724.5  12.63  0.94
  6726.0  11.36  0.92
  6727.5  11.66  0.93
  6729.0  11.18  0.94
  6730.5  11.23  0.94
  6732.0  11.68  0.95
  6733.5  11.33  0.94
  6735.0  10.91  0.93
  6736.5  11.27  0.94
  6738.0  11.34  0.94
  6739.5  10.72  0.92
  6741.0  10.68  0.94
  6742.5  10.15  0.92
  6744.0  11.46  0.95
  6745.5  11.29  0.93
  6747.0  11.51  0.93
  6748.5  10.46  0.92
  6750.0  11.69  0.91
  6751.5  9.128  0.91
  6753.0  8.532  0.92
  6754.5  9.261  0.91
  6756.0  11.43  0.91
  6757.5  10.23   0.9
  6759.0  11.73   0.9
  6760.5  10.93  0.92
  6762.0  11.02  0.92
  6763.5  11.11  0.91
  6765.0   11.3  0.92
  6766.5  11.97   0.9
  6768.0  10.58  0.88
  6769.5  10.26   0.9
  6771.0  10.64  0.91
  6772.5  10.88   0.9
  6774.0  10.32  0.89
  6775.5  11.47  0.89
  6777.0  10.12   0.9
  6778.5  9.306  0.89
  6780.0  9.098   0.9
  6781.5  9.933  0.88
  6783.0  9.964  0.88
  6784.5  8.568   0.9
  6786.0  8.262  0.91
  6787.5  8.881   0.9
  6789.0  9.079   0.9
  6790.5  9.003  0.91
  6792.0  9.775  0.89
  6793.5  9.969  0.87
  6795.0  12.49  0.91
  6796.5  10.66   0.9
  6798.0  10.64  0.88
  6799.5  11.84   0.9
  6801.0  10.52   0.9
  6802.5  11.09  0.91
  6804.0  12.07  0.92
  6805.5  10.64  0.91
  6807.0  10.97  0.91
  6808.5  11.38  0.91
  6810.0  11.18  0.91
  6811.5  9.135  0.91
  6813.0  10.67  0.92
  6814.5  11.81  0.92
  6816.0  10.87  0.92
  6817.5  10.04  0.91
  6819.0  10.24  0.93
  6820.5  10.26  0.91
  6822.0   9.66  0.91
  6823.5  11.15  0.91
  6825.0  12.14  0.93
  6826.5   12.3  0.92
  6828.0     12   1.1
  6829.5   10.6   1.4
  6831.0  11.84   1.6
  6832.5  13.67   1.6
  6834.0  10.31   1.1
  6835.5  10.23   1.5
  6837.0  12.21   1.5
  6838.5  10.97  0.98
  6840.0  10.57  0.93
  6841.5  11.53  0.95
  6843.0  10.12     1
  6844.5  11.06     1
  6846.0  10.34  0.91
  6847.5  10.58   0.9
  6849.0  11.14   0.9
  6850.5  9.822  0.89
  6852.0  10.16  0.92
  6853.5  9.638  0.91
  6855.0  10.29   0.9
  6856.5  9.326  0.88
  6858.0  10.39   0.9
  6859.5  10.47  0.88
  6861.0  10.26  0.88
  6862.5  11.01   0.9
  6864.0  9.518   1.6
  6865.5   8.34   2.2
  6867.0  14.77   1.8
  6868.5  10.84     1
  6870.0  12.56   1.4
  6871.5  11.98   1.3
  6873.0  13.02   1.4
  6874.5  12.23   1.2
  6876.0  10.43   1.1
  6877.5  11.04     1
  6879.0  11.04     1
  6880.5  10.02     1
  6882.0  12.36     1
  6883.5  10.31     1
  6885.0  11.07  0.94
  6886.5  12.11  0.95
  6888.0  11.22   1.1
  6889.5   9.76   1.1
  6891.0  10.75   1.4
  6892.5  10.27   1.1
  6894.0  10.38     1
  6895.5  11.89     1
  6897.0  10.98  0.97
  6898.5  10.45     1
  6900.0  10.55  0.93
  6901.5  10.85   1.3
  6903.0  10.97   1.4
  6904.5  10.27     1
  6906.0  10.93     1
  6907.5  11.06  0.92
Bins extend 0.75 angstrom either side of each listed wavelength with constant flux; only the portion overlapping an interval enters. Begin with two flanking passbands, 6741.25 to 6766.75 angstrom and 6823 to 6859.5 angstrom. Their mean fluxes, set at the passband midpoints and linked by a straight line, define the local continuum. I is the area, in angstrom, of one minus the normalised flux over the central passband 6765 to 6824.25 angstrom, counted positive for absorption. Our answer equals 2.3 angstrom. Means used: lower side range 10.8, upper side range 10.9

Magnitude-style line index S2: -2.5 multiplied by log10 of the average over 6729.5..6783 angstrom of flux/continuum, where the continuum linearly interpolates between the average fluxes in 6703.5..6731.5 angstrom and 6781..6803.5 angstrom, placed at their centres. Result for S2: 0.00 mag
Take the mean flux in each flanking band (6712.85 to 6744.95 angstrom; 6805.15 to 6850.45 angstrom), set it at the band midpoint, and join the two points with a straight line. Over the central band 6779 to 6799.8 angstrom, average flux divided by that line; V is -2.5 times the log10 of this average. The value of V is 0.13 mag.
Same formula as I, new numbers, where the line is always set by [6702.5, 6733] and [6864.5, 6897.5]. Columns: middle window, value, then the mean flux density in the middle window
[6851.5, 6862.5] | 1.1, 10.1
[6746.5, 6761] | 1.2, 10.5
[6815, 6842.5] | 0.4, 11.1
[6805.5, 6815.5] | 0.4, 10.8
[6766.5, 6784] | 1.7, 10.3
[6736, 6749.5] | 0.5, 11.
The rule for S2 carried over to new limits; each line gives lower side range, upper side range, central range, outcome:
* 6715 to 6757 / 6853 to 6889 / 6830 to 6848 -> -0.012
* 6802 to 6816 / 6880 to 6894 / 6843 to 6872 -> 0.028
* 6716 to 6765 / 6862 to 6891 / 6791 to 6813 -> 0.026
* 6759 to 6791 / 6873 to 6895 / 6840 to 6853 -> 0.015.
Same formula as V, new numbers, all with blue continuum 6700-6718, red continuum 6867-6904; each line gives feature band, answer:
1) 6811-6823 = 0.10 mag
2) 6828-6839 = -0.02 mag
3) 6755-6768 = 0.03 mag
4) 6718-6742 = 0.02 mag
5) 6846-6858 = 0.11 mag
